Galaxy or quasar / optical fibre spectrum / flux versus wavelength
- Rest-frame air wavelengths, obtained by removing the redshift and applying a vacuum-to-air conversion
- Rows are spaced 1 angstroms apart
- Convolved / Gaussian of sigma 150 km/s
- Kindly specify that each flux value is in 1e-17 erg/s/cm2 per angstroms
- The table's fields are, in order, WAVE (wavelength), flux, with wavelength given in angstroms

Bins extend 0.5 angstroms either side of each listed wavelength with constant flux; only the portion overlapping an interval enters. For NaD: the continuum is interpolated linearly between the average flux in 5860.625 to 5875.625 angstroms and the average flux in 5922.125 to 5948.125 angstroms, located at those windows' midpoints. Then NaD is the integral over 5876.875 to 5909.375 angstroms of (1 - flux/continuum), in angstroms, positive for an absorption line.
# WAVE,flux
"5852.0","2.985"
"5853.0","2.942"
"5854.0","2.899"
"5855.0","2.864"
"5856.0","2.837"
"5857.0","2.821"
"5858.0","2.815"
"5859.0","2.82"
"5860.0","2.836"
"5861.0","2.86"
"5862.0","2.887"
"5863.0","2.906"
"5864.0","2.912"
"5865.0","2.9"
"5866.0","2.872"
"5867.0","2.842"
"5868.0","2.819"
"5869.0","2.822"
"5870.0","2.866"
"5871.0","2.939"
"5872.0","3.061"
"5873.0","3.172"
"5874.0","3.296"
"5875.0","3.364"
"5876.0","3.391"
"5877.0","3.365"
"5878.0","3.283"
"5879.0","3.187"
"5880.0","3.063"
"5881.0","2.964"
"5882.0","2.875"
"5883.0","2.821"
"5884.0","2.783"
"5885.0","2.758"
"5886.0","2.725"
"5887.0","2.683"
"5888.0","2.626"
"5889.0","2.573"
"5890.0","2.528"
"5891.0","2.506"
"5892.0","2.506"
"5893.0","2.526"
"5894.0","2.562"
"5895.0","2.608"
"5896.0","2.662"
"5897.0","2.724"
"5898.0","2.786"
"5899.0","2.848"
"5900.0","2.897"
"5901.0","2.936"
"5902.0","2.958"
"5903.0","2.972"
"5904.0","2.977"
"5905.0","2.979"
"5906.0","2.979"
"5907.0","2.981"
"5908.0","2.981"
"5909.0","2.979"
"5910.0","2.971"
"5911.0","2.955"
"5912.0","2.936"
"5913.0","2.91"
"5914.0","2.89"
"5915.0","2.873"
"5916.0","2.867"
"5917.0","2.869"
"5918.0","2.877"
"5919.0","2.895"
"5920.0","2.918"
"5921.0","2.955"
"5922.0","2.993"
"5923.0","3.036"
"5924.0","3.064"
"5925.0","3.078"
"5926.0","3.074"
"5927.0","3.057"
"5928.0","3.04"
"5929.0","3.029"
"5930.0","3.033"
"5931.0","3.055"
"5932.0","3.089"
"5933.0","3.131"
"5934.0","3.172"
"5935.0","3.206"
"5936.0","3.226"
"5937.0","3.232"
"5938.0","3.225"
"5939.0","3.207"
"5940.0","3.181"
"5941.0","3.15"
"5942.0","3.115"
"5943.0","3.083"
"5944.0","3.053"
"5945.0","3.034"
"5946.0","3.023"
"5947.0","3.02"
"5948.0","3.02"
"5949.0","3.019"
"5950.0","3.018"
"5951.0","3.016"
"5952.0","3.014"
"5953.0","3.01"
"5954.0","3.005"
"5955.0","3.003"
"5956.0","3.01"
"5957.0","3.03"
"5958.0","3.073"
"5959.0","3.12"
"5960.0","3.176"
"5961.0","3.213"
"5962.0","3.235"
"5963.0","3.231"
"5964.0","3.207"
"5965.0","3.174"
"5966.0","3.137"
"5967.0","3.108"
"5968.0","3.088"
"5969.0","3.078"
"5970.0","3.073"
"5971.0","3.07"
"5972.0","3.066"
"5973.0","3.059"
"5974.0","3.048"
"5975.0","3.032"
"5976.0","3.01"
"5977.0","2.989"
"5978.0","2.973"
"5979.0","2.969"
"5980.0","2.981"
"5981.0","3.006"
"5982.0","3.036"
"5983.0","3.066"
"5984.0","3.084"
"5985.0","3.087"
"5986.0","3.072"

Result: 2.0 angstroms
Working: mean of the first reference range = 2.97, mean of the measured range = 2.83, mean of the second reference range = 3.1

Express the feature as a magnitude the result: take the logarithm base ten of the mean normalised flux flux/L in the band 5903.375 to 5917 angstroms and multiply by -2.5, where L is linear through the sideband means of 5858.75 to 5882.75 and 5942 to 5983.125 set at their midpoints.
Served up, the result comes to 0.03 mag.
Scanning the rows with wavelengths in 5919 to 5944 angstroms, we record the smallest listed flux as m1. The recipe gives 2.895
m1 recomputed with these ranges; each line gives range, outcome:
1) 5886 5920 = 2.506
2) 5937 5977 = 2.989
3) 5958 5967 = 3.073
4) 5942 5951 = 3.016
